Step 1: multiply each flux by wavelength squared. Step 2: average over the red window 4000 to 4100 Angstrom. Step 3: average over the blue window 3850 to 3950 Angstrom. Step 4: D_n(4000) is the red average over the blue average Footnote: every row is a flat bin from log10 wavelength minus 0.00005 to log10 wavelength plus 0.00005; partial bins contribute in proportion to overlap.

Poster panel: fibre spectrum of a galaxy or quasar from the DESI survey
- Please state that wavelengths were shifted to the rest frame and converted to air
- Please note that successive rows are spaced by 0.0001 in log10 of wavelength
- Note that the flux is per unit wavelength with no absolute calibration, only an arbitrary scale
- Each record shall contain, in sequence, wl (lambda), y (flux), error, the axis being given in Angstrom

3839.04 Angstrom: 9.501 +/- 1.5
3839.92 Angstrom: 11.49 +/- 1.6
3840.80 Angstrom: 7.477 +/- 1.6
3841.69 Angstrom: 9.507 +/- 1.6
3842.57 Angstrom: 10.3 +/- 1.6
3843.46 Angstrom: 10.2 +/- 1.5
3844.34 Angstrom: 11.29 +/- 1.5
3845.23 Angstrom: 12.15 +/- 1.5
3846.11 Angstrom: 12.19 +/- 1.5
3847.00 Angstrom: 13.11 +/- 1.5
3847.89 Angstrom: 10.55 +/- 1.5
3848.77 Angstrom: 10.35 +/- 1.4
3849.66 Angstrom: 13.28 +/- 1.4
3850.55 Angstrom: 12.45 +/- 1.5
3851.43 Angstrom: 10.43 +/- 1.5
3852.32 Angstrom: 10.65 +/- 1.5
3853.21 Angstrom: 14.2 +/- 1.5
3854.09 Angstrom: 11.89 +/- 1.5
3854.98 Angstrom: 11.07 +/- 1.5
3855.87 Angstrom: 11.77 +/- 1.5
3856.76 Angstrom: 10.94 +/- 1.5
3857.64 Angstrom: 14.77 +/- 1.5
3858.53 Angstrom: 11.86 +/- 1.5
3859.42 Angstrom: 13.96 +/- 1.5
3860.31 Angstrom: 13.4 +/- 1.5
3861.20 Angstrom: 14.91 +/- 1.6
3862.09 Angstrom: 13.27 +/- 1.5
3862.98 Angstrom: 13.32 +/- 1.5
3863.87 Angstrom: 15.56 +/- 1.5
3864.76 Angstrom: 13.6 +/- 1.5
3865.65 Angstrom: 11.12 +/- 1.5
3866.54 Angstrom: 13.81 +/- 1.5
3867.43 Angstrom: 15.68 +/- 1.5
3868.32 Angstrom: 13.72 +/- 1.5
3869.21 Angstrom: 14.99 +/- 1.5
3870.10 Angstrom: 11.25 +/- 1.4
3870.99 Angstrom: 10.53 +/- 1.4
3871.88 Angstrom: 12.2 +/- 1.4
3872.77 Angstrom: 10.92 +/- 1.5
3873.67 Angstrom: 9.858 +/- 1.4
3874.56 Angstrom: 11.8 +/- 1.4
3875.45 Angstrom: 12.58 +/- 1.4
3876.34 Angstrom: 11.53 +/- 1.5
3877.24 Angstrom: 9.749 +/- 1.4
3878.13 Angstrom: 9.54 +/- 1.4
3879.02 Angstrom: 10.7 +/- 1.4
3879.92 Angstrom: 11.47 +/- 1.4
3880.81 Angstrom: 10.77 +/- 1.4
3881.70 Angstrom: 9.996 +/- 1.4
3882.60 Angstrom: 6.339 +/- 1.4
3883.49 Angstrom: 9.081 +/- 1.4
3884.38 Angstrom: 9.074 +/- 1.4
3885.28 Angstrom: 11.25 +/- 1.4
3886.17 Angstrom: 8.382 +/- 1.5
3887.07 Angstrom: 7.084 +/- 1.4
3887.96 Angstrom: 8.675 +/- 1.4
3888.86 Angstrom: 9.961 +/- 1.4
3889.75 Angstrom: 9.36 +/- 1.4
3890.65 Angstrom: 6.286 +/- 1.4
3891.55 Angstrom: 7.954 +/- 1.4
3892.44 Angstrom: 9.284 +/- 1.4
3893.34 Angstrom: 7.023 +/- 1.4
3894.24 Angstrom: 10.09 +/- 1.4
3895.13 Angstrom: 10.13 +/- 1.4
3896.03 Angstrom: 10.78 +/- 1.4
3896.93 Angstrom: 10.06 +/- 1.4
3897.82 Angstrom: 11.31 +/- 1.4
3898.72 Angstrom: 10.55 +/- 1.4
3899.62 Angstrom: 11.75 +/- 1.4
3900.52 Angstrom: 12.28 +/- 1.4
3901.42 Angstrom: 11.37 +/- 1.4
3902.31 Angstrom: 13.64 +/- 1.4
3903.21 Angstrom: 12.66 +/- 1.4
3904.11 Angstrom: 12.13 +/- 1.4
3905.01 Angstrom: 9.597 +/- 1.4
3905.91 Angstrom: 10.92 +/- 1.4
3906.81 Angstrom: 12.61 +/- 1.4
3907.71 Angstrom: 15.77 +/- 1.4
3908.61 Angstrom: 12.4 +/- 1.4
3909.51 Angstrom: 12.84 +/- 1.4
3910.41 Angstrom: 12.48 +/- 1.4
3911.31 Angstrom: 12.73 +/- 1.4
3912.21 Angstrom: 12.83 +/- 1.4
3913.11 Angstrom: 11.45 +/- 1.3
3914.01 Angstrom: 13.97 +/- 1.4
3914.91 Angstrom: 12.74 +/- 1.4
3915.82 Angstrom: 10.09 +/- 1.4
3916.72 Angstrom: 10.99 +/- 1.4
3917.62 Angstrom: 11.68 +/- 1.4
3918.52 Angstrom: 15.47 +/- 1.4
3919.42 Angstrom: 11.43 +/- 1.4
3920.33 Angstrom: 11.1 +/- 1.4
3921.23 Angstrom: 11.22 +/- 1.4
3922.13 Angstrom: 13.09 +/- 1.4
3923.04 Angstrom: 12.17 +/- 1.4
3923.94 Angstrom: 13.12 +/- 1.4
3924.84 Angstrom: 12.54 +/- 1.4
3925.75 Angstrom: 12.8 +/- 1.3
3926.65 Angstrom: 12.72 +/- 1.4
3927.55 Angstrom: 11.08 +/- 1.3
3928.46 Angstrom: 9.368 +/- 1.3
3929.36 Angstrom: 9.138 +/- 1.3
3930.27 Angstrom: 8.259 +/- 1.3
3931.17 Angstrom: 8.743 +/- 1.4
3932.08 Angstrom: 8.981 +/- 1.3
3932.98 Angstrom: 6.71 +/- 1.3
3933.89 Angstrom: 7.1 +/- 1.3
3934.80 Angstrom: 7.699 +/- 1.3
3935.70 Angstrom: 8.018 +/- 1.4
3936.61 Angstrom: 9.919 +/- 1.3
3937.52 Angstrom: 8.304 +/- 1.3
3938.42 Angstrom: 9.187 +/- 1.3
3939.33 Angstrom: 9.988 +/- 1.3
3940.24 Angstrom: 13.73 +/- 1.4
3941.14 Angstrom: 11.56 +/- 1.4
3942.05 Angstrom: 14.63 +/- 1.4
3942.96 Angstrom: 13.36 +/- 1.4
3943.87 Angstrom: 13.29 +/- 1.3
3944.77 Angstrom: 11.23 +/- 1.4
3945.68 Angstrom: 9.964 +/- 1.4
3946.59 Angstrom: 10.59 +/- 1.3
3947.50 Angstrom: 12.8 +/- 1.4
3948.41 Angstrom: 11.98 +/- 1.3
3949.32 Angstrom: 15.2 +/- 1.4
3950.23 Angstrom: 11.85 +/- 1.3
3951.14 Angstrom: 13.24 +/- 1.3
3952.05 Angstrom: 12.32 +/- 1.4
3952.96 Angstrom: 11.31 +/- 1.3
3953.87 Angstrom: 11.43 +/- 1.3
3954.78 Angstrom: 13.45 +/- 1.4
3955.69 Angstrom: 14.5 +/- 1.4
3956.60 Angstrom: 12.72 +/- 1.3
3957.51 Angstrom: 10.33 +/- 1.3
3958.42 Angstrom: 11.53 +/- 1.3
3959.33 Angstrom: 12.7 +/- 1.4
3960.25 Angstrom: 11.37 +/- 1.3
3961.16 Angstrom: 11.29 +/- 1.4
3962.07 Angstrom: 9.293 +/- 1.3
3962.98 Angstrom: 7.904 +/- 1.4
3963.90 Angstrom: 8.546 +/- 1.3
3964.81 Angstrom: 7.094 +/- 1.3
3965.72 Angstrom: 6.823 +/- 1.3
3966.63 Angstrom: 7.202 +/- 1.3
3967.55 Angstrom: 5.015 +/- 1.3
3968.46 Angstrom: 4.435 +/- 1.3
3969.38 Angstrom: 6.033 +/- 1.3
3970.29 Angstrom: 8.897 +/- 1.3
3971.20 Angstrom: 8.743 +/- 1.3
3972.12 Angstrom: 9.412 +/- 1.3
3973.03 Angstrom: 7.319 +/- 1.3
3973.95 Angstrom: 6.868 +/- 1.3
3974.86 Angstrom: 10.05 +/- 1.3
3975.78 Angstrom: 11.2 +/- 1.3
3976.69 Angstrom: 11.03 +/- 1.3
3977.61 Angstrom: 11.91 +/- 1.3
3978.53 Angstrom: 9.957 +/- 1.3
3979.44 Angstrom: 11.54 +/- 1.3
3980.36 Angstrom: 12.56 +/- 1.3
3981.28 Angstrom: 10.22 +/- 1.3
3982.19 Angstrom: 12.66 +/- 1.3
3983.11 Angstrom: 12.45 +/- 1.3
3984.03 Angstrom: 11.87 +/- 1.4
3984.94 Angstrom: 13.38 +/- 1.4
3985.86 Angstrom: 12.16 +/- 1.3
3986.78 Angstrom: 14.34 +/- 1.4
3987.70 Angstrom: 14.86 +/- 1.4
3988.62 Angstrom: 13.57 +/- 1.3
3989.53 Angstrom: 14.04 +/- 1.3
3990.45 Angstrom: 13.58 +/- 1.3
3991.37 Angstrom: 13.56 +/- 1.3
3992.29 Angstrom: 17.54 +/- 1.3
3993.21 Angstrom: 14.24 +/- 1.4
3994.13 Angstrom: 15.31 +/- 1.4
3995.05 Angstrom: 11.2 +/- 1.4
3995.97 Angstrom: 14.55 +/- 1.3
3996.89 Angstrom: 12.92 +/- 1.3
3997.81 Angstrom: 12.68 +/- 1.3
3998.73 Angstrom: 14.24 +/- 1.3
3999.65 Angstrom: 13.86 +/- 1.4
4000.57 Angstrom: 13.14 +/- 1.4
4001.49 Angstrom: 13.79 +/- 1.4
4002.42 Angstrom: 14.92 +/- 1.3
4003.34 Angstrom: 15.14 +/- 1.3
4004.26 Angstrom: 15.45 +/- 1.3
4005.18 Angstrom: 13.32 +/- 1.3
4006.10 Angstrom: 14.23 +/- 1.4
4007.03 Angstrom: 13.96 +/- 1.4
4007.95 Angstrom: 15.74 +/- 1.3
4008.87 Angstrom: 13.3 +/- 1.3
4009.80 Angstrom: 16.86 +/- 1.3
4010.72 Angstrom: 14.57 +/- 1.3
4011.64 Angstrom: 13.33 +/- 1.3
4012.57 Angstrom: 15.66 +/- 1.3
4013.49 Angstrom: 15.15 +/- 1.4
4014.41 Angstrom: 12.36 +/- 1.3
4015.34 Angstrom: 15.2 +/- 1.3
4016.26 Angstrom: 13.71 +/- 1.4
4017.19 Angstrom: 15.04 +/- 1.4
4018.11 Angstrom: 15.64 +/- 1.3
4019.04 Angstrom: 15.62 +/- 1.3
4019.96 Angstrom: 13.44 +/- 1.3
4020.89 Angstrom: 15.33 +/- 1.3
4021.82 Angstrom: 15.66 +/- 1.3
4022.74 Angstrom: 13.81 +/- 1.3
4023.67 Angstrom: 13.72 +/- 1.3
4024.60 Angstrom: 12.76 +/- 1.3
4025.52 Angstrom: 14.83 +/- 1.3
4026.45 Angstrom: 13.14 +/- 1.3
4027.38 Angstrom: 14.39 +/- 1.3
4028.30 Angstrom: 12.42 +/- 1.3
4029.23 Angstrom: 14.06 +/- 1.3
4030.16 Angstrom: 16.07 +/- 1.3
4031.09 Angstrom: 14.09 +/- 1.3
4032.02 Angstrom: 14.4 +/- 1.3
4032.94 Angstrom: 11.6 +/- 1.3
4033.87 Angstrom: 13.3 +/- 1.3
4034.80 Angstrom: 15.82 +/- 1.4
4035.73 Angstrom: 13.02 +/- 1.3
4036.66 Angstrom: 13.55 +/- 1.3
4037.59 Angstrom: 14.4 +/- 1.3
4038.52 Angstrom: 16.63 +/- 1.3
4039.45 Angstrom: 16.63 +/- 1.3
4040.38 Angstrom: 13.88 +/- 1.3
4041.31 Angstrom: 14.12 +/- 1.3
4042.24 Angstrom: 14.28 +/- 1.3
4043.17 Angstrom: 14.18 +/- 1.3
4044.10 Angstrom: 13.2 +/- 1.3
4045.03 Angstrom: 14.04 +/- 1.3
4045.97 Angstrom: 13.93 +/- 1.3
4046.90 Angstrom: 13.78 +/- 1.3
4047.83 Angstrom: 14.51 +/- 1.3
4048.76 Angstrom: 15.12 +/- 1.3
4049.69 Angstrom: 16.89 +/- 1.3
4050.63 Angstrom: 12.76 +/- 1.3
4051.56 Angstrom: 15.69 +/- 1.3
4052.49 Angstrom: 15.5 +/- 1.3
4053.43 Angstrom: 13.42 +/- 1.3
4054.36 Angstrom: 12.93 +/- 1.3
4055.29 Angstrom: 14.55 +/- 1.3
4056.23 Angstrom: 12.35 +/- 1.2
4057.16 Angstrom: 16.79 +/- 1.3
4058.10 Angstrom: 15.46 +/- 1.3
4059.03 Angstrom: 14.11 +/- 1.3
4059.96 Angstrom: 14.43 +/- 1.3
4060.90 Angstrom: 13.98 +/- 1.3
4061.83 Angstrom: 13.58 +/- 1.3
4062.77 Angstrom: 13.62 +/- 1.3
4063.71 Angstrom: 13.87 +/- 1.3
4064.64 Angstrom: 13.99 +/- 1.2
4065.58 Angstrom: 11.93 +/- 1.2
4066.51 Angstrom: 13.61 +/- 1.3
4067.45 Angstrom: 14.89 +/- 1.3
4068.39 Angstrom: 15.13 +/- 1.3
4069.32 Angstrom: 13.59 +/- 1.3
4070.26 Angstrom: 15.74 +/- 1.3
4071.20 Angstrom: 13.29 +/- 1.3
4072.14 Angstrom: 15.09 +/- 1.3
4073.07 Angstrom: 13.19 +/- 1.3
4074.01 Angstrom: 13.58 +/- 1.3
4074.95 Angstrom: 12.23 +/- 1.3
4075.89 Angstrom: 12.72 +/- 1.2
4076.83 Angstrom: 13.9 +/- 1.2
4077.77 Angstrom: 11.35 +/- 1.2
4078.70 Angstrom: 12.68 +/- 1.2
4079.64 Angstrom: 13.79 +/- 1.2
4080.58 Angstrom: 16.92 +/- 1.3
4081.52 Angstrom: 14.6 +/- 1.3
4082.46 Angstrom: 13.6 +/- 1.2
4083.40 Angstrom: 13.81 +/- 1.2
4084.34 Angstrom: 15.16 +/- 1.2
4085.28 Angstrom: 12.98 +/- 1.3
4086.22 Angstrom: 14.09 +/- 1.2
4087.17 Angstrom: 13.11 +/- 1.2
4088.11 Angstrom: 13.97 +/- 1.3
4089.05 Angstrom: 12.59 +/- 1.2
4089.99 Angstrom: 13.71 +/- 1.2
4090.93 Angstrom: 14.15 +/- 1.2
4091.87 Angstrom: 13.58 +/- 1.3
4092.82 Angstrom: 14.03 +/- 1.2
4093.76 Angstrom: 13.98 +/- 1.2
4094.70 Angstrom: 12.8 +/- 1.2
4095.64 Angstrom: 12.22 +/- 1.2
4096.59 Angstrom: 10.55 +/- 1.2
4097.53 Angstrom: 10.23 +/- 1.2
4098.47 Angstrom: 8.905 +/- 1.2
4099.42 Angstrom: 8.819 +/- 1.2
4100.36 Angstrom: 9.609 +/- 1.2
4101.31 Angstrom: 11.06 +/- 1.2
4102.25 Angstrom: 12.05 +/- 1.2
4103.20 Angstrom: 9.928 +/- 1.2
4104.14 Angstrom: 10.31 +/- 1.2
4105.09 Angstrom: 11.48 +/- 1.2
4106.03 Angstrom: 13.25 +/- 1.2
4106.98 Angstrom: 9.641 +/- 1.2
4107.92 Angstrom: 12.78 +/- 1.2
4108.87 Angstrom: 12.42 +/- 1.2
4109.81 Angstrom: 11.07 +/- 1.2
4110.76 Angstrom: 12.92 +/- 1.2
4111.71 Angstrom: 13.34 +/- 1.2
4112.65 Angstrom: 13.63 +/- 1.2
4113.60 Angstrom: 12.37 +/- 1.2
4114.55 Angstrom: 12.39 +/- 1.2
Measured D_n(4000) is 1.33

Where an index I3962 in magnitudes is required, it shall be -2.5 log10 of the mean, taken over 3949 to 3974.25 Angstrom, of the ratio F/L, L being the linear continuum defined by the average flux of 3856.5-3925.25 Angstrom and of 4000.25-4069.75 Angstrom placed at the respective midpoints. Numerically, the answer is 0.287 mag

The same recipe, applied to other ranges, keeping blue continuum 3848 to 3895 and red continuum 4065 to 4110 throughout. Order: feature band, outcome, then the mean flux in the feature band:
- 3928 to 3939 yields 0.348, 8.47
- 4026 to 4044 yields -0.145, 14.2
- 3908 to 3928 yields -0.072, 12.3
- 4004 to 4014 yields -0.198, 14.7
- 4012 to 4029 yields -0.164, 14.3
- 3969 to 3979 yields 0.279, 9.26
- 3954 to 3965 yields 0.081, 11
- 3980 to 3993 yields -0.112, 13.4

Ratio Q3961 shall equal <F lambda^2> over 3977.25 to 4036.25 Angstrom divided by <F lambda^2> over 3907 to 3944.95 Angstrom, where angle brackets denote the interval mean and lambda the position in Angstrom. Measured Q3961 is 1.27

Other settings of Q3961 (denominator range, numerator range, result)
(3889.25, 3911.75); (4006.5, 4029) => 1.38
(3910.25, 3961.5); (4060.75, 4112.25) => 1.21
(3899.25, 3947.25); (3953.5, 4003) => 1.03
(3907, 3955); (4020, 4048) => 1.30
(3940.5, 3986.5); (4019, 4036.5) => 1.35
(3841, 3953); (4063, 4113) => 1.25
